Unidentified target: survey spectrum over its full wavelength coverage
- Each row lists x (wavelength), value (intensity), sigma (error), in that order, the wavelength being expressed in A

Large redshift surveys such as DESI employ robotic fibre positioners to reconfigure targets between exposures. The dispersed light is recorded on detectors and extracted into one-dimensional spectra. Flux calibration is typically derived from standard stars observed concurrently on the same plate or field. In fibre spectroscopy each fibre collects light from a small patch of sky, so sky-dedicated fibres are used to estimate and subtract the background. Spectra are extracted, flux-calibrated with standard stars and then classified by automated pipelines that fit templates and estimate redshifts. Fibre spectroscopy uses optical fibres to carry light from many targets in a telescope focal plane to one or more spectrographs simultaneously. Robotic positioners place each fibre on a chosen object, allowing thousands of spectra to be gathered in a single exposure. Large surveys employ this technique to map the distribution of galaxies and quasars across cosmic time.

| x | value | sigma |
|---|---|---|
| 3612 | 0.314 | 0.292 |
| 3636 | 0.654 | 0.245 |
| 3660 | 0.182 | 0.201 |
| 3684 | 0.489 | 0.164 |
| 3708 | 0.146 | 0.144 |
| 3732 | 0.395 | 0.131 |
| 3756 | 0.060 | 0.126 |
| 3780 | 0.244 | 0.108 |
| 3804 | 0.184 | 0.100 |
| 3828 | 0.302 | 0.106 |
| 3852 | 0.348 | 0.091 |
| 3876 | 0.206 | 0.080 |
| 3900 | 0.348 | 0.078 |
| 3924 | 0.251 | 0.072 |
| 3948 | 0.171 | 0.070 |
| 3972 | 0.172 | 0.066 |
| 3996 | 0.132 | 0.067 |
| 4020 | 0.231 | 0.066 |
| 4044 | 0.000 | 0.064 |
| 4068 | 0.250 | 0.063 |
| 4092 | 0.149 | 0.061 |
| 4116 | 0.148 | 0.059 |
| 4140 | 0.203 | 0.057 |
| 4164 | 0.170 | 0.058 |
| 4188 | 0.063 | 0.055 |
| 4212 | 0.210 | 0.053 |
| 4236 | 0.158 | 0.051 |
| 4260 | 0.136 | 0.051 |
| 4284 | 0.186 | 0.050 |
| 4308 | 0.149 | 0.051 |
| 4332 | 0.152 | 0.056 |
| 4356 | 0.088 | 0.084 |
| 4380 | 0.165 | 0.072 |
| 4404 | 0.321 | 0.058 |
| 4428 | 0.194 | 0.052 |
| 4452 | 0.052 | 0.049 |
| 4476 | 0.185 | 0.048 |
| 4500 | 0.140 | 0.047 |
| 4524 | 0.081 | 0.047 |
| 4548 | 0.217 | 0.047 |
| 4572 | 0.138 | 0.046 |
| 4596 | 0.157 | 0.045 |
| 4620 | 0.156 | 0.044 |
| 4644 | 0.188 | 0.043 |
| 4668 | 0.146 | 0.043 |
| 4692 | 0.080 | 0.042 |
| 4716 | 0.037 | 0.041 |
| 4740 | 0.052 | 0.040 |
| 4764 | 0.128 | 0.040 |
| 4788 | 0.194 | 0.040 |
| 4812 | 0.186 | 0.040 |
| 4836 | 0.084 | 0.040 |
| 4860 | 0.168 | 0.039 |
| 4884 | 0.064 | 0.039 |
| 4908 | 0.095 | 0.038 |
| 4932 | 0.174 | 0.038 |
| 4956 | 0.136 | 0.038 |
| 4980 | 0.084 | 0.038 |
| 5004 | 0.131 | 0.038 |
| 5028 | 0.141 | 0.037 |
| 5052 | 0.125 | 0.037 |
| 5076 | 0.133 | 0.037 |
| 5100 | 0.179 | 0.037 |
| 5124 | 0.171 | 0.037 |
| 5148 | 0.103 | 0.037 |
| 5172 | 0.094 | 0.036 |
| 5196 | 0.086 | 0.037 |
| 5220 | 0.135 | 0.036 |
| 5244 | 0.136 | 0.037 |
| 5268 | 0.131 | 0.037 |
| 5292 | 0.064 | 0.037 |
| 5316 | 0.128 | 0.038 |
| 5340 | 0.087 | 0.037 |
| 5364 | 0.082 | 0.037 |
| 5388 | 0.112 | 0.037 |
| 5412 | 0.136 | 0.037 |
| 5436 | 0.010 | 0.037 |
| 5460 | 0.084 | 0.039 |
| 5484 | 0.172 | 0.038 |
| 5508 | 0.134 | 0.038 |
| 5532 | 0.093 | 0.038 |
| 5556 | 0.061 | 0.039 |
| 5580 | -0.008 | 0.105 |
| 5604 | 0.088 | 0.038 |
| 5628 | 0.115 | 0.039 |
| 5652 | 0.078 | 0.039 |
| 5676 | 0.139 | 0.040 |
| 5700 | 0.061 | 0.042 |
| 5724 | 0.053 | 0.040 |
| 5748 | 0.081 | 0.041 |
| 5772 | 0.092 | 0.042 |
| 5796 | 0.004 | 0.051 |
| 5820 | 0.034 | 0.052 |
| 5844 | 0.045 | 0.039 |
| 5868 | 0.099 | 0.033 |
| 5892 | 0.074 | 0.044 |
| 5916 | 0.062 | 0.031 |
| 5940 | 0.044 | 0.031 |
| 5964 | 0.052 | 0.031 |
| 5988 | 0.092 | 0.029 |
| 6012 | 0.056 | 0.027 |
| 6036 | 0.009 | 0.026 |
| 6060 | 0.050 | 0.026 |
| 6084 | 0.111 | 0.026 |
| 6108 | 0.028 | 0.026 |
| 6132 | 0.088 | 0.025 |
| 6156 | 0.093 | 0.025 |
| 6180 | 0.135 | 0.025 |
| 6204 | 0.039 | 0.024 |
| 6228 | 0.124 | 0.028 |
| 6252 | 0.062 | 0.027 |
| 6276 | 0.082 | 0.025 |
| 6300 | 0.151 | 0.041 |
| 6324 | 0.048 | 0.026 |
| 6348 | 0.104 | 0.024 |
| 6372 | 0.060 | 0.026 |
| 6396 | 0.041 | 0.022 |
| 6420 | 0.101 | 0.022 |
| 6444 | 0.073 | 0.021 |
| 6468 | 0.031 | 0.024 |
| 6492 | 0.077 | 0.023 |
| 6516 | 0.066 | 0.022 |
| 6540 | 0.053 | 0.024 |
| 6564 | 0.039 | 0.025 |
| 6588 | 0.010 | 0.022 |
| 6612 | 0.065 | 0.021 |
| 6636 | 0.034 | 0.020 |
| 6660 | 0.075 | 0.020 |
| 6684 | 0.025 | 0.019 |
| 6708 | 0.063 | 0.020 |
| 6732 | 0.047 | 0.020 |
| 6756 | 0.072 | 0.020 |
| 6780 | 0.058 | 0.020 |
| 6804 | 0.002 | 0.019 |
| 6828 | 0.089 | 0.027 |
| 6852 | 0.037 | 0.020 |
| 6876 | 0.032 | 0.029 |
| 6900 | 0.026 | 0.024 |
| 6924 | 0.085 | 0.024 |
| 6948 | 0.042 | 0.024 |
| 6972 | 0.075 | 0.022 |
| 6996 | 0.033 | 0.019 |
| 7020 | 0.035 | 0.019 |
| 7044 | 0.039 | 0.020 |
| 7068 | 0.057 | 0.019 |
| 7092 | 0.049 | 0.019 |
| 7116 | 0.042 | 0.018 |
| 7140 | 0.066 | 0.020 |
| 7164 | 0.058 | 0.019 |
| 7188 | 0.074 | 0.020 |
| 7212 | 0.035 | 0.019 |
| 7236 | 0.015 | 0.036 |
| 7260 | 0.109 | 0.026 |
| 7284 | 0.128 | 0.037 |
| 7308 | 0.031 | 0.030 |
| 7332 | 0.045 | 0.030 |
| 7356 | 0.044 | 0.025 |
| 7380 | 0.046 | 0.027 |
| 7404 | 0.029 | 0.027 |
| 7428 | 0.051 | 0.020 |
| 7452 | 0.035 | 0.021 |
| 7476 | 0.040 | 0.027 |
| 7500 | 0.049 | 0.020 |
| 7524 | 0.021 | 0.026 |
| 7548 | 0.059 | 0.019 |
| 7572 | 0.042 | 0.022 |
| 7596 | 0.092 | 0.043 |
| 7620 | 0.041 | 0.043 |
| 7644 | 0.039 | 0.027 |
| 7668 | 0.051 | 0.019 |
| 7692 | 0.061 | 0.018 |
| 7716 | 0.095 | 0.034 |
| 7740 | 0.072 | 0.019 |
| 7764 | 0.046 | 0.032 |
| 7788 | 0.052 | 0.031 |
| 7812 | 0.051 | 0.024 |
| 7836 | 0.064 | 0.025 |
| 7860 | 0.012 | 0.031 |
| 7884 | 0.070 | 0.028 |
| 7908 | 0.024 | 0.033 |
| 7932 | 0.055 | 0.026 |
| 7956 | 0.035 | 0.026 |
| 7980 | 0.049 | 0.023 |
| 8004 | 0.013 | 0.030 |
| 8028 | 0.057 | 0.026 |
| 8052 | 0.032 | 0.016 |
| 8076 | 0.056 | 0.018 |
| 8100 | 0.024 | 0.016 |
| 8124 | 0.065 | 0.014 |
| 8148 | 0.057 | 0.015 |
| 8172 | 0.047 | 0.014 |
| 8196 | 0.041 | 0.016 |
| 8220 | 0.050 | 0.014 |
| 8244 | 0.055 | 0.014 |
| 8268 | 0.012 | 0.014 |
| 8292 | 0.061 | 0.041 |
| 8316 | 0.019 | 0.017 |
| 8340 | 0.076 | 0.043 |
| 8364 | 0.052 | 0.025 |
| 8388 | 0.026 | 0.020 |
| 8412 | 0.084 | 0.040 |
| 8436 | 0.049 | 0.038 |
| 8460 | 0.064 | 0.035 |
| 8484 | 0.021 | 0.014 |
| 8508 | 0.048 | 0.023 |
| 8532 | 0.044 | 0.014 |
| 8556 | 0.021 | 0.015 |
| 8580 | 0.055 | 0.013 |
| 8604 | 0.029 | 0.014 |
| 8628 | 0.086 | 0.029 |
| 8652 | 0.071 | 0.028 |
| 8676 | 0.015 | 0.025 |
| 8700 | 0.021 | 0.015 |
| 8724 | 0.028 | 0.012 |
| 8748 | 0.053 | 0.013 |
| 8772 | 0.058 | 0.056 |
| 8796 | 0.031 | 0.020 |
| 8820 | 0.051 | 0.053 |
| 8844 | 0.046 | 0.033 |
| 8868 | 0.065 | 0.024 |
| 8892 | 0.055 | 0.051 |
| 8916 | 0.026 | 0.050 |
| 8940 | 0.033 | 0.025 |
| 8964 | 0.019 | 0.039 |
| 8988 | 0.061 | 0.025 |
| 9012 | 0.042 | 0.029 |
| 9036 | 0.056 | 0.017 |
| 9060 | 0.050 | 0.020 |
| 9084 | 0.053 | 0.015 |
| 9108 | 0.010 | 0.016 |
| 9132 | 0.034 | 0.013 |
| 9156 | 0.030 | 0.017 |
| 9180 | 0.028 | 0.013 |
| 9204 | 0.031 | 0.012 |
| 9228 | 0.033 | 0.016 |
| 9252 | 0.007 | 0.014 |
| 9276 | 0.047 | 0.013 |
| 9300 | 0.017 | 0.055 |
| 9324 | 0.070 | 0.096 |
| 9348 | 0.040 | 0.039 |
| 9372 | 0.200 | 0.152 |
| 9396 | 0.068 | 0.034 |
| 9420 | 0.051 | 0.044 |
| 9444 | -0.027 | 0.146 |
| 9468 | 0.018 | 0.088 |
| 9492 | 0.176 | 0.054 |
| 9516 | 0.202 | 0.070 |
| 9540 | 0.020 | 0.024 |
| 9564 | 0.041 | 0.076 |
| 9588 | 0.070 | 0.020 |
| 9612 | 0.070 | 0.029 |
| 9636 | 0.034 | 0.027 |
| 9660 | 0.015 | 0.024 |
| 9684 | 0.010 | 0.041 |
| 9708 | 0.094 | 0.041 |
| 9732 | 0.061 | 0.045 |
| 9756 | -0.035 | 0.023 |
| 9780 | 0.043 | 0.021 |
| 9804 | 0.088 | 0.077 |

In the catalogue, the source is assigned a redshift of 1.55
